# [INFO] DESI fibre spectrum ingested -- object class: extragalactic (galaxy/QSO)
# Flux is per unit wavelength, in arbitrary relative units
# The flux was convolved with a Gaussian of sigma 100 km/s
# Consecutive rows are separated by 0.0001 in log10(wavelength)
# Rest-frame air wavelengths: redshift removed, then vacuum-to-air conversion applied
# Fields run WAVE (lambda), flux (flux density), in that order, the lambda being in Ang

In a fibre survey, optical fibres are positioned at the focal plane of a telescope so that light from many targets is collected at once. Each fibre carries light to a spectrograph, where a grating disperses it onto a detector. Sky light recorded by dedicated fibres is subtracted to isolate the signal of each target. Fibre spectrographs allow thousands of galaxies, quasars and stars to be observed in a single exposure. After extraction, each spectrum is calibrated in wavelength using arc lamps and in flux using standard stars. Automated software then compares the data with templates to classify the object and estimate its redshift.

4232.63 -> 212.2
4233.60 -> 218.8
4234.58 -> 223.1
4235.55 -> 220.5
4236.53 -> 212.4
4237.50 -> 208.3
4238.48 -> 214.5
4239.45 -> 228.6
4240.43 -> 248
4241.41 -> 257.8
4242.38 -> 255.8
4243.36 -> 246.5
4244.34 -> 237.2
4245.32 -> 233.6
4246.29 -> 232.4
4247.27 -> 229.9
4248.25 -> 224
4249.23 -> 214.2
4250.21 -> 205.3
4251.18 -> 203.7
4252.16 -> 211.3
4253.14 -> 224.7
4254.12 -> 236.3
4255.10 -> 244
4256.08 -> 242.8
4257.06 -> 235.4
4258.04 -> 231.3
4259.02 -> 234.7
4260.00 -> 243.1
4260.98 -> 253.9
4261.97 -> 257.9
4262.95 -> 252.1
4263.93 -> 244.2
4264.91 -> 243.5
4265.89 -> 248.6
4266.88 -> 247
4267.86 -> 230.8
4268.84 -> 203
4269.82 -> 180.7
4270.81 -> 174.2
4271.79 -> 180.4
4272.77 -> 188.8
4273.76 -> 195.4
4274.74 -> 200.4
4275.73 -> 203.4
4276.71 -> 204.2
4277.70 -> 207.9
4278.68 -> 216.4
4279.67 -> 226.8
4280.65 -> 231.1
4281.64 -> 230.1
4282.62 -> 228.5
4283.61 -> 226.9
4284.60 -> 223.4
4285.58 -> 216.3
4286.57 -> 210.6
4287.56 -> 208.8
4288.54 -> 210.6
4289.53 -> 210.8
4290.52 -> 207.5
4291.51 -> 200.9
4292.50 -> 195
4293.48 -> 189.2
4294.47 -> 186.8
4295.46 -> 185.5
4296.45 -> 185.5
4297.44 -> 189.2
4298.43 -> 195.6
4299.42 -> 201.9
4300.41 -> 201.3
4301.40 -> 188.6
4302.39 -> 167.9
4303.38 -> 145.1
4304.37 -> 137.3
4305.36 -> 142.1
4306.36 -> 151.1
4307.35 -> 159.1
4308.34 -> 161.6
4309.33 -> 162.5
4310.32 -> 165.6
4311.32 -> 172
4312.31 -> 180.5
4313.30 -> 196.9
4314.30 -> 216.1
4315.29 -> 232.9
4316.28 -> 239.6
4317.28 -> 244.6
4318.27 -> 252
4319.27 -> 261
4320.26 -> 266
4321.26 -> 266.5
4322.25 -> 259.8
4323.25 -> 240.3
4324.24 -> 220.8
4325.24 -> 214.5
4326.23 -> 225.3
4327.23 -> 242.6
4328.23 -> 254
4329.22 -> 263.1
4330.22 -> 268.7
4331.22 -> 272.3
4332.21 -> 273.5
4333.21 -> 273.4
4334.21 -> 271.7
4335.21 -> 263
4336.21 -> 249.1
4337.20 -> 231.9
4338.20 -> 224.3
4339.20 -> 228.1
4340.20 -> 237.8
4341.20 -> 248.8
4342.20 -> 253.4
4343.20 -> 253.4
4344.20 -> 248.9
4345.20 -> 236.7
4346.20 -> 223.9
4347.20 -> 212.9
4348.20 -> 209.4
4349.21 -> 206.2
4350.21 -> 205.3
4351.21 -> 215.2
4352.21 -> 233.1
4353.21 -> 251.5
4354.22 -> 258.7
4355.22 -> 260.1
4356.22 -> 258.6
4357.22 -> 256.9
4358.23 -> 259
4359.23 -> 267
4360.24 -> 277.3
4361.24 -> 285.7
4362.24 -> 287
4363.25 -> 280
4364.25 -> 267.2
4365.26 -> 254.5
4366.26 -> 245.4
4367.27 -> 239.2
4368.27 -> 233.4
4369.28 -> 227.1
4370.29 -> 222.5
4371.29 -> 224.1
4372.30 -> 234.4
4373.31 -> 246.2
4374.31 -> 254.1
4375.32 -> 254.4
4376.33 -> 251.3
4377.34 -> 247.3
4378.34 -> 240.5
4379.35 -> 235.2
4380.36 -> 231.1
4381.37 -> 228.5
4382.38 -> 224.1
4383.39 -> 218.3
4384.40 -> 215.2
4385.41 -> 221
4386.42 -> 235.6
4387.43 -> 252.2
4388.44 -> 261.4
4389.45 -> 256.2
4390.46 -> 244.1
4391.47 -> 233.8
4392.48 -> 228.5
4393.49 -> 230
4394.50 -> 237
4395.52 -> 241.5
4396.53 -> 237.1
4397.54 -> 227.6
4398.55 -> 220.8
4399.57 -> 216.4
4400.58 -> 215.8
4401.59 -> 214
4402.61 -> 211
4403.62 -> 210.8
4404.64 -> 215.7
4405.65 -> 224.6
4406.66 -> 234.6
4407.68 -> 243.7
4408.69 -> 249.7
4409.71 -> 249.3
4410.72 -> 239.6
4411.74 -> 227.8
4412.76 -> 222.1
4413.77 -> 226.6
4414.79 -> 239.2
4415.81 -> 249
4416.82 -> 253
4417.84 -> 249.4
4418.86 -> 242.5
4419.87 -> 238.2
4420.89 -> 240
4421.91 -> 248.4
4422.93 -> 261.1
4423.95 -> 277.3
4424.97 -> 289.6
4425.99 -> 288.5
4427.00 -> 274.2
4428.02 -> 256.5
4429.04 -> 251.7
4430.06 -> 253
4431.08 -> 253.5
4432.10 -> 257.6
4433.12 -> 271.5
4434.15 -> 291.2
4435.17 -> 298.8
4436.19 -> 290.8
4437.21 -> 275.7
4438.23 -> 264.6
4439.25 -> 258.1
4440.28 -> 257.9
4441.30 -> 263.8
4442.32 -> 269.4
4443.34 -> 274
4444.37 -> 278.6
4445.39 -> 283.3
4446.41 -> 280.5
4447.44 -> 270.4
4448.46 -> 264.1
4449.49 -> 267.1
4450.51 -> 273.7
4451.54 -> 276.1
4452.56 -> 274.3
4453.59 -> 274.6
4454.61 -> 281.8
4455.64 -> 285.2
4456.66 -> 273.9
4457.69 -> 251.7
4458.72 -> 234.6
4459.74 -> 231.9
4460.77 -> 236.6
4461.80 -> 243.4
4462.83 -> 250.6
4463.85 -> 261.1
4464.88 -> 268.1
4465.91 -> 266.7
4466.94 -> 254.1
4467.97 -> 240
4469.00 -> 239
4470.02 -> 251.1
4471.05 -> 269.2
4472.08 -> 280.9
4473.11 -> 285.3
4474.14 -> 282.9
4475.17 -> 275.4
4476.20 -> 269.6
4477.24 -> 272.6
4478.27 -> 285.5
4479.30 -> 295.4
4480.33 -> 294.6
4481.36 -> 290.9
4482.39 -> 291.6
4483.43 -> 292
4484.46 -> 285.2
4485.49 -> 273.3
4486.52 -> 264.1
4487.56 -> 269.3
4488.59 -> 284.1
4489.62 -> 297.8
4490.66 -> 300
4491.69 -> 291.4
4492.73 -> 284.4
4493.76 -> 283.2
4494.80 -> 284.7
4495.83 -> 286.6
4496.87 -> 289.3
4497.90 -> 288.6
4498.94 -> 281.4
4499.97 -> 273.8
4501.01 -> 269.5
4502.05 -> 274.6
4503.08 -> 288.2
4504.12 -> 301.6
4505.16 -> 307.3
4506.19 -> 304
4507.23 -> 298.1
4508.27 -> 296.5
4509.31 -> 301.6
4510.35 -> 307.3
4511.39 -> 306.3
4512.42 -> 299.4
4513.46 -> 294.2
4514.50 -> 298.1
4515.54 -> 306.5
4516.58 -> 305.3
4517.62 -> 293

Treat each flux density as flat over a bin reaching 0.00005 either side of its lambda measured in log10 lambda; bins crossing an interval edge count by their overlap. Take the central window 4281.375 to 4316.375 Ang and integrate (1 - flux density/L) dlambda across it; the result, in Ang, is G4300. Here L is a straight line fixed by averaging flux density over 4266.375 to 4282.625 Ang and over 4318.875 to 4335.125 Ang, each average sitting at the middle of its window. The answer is 5.7 Ang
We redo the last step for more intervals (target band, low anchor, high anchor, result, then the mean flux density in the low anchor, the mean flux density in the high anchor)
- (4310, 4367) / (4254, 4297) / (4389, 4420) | -4.6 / 217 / 233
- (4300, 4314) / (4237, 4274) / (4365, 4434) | 3.9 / 228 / 241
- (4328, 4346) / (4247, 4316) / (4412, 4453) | -2.0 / 206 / 264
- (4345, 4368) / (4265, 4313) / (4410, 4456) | -2.0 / 196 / 264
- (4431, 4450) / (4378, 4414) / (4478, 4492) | -1.0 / 231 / 287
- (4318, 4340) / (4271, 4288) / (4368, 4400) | -2.8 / 211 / 235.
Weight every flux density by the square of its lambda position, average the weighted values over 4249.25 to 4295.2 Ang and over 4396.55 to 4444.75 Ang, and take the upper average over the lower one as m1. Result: 1.23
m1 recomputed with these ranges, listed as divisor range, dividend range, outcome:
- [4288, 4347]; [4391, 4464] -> 1.22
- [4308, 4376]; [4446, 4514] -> 1.23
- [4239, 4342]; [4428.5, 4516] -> 1.37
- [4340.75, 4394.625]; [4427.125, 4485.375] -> 1.16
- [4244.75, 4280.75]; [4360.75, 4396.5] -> 1.15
